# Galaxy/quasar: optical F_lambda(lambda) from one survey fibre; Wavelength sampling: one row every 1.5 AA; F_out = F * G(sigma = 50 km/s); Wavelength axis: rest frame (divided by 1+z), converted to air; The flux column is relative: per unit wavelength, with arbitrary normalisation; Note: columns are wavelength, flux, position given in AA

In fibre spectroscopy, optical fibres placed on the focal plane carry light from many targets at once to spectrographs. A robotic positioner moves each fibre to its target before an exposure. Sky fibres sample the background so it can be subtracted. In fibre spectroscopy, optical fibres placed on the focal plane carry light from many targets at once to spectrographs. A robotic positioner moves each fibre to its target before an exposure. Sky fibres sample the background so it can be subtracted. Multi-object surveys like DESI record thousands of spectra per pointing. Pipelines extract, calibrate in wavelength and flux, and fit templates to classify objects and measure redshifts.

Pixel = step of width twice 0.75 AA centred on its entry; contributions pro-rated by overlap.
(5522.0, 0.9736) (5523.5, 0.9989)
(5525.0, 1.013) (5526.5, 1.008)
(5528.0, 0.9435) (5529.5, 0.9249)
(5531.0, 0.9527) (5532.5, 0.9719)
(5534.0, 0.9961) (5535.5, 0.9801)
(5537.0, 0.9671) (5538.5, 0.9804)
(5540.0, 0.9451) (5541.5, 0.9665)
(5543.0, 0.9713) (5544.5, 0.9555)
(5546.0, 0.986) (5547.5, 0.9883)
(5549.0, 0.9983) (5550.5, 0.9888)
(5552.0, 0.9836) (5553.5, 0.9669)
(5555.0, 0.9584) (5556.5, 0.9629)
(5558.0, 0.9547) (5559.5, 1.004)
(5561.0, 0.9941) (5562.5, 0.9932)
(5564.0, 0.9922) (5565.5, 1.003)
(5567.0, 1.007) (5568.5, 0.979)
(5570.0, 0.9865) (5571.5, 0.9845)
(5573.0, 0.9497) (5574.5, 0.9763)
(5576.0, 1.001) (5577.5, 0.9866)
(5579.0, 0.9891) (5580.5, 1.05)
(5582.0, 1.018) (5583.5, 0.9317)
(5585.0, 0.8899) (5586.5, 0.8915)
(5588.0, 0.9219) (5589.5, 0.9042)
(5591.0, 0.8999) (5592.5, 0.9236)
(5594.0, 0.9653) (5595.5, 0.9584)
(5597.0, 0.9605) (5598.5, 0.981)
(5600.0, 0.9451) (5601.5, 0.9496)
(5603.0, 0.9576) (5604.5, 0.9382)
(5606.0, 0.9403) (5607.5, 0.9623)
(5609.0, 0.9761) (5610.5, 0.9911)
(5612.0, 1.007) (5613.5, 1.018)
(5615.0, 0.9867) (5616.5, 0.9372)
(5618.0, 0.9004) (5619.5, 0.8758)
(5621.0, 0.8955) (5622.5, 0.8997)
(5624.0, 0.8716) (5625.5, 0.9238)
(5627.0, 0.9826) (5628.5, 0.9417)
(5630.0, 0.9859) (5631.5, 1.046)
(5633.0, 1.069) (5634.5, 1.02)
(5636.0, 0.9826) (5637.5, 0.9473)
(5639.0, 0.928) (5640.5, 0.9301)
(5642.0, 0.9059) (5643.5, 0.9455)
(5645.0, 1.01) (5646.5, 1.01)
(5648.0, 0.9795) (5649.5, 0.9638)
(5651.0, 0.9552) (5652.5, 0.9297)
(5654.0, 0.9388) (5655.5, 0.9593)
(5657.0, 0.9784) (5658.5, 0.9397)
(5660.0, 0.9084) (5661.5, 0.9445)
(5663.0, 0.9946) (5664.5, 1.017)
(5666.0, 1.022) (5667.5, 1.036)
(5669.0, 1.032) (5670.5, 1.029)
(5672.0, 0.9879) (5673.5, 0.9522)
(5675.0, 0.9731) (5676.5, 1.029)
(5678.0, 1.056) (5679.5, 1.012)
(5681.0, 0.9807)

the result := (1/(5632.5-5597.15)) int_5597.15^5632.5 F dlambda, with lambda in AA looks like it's 0.954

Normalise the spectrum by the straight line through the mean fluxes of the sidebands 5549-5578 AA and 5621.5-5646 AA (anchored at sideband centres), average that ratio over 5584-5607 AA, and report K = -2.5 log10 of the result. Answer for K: 0.04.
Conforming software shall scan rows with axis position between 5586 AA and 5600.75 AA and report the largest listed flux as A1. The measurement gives 0.981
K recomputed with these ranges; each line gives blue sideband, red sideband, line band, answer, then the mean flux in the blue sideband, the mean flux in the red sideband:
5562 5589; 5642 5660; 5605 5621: 0.01 mag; 0.974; 0.96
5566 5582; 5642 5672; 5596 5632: 0.04 mag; 0.992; 0.977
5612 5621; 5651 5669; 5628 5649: -0.02 mag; 0.945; 0.972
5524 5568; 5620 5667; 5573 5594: 0.02 mag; 0.978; 0.962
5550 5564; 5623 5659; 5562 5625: 0.02 mag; 0.979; 0.964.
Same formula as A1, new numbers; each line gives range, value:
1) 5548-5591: 1.05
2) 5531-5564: 1.004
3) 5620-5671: 1.069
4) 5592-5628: 1.018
